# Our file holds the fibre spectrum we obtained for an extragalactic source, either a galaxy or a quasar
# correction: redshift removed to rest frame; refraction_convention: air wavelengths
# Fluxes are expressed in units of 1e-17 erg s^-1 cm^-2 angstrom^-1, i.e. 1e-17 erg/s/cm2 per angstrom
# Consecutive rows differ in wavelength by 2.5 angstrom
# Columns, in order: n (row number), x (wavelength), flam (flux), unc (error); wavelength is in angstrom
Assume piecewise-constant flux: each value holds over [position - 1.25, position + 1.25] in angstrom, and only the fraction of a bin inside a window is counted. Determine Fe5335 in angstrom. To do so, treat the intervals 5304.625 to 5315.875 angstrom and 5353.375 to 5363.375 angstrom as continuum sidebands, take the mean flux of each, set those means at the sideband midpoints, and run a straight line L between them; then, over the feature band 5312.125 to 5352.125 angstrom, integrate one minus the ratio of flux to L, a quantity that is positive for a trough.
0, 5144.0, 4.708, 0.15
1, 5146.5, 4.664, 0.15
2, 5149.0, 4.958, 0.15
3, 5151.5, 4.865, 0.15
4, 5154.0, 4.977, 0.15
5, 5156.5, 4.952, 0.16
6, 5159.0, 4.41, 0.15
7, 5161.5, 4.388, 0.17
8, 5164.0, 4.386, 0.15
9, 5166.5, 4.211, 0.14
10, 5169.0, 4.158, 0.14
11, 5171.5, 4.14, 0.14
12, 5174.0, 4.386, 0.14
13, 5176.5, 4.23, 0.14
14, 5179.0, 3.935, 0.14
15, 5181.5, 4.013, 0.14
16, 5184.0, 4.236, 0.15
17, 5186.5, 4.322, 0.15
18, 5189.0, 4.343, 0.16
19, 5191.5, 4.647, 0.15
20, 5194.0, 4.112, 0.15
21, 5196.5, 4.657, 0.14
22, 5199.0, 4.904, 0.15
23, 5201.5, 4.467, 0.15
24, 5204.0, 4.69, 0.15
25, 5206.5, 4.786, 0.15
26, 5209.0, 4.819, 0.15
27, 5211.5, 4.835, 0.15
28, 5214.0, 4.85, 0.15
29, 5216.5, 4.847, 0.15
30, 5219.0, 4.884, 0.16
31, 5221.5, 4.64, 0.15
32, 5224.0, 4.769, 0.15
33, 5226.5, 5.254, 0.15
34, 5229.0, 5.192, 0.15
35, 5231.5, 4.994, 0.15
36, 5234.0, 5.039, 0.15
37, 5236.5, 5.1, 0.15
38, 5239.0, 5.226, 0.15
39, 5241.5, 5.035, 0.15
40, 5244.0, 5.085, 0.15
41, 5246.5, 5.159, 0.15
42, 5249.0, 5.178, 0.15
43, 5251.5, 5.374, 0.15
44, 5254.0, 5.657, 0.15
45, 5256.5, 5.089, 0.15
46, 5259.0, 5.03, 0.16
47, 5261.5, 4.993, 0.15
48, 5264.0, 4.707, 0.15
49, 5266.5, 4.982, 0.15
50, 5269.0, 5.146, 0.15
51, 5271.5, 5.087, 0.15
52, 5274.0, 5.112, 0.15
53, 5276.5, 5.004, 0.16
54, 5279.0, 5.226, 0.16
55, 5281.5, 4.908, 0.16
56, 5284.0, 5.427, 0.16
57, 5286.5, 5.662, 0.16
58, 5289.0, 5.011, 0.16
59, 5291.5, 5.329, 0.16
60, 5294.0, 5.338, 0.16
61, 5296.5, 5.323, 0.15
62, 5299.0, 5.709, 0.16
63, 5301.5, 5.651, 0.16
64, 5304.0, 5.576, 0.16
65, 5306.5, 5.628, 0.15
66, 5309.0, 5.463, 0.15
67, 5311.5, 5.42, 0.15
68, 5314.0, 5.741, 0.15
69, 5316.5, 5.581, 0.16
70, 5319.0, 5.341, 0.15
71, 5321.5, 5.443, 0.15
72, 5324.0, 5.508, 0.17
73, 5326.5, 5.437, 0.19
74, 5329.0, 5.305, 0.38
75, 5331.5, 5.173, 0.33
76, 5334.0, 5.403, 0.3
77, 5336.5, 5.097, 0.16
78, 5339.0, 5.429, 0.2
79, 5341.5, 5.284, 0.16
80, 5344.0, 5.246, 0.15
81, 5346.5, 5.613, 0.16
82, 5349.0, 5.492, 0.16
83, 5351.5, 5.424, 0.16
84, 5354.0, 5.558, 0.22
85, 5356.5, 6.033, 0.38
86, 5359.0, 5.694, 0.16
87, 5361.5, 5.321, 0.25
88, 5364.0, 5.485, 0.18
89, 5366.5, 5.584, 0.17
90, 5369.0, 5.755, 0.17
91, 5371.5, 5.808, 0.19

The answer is 1.4 angstrom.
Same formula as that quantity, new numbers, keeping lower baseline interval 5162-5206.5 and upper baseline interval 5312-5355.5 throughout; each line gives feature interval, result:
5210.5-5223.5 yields -0.6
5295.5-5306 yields -0.8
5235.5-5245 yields -0.7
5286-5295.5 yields -0.4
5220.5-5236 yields -1.1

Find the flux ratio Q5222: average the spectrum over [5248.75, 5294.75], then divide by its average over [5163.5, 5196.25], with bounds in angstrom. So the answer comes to 1.22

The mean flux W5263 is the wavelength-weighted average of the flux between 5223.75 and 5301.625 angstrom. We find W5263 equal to 5.18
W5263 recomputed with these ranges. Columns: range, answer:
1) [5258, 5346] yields 5.31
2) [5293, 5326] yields 5.52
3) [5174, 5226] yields 4.56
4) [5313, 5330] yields 5.48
